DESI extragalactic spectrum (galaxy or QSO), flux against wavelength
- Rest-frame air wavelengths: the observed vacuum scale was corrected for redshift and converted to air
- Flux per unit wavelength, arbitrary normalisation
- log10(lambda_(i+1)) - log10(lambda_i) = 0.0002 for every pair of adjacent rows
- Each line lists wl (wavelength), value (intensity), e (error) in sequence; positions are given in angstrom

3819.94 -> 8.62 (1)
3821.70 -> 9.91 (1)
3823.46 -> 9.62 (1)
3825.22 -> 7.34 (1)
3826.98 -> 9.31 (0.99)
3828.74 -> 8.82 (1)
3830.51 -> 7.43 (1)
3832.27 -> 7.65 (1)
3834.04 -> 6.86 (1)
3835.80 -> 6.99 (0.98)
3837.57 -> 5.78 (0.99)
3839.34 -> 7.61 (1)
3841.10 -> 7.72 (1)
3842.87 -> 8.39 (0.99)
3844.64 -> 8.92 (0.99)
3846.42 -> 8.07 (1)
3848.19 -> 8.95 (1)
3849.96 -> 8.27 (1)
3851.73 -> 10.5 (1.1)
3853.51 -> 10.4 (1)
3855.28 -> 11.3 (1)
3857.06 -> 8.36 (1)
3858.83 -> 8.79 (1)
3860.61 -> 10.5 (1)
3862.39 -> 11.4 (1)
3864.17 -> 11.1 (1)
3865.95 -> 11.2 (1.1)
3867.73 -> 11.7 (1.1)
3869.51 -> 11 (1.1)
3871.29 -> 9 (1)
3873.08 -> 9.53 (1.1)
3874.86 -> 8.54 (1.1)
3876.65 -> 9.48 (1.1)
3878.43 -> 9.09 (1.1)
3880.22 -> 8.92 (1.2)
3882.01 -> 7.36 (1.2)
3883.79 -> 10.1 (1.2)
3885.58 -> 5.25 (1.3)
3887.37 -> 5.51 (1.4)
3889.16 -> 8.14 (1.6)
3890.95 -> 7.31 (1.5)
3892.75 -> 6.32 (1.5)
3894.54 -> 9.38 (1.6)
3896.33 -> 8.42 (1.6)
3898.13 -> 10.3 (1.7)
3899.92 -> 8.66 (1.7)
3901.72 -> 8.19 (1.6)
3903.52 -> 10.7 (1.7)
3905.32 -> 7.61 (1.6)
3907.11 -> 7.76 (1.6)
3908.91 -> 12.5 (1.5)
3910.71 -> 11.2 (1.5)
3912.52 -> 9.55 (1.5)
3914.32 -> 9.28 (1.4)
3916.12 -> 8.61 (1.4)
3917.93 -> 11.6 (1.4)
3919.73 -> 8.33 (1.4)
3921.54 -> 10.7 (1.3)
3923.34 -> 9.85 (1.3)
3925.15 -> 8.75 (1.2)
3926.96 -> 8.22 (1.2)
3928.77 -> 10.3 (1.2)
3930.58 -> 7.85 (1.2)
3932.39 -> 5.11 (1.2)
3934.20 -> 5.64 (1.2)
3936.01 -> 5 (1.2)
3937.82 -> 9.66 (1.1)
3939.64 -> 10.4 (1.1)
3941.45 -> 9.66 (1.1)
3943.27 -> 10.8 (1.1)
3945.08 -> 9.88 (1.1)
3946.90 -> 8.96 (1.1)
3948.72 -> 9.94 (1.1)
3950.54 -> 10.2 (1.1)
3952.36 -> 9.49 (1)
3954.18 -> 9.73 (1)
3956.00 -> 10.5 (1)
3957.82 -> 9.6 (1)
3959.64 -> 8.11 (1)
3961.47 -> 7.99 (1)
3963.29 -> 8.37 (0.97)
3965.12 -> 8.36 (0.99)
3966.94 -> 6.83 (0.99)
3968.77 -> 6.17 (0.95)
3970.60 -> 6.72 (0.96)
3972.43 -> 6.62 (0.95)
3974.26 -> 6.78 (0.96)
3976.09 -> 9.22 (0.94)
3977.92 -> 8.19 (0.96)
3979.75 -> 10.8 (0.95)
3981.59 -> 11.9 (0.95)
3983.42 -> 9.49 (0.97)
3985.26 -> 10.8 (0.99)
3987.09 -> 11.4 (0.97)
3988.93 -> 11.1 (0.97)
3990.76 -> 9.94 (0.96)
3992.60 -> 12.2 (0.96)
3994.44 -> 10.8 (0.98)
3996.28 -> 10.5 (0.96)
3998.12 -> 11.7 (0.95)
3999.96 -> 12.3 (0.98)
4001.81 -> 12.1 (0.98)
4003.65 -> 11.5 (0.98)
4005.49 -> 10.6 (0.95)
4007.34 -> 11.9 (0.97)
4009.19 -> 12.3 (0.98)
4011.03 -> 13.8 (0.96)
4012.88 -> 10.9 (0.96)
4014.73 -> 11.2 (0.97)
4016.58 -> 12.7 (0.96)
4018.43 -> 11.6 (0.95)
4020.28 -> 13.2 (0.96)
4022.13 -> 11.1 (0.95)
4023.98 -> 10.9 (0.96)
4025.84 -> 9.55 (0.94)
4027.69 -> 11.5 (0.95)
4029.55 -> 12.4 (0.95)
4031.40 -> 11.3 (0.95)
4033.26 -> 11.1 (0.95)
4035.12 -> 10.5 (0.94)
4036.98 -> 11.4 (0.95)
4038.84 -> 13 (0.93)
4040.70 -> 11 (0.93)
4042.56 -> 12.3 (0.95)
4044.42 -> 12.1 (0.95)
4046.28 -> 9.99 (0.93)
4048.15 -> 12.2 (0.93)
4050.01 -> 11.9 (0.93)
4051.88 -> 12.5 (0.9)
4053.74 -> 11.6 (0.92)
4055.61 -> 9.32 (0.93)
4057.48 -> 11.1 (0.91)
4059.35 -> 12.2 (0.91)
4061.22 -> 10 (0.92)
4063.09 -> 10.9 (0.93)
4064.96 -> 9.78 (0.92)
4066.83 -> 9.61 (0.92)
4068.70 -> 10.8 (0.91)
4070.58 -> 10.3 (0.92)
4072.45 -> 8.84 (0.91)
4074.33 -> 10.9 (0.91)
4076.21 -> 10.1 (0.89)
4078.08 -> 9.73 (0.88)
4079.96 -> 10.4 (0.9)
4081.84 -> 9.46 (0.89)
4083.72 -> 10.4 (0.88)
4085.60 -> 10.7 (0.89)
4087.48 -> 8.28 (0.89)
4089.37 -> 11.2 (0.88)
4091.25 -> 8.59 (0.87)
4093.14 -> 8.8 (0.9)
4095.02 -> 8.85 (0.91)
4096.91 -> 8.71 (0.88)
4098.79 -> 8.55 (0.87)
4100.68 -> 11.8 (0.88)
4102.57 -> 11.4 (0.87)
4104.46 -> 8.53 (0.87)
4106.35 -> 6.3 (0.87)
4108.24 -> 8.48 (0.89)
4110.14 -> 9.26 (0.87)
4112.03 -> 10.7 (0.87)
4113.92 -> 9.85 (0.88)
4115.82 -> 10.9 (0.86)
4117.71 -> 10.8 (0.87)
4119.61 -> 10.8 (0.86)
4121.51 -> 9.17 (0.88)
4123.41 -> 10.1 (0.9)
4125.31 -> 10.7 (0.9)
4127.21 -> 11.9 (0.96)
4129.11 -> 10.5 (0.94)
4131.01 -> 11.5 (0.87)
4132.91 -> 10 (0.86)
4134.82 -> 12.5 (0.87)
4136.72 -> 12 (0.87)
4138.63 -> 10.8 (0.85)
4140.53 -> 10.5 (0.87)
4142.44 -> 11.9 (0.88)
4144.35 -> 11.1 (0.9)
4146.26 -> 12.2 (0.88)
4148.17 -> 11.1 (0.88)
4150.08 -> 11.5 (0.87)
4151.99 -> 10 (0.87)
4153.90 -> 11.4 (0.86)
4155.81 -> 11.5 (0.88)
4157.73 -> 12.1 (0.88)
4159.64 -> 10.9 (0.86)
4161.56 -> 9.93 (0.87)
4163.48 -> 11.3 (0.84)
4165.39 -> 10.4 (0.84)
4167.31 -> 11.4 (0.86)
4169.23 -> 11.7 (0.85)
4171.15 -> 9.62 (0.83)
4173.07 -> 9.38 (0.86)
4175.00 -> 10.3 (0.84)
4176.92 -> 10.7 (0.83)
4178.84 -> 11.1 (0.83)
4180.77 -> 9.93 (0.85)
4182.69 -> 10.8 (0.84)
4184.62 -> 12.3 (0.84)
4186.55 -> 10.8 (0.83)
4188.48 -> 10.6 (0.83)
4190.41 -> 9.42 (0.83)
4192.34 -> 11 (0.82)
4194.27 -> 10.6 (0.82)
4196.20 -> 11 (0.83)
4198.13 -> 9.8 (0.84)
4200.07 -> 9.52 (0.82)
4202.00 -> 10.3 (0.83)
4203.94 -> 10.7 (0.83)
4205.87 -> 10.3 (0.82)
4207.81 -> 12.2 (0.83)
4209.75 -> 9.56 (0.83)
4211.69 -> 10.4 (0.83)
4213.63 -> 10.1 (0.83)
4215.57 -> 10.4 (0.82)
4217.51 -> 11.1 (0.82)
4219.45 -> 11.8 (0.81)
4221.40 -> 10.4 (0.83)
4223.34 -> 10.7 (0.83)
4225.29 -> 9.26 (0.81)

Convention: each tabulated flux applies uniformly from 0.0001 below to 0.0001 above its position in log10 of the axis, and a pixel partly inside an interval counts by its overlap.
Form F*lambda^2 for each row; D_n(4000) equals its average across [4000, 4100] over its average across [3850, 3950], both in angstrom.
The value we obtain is 1.28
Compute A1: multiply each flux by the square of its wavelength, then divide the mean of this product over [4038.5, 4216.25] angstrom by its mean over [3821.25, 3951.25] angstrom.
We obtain 1.33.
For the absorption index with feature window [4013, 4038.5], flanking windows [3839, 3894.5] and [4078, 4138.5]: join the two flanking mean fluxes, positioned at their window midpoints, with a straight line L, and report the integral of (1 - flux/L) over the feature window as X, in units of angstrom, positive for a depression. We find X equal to -4.6 angstrom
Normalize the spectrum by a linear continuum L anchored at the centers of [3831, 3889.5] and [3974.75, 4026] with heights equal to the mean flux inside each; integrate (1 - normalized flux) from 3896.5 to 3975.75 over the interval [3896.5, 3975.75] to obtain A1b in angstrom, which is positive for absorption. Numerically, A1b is 9.8 angstrom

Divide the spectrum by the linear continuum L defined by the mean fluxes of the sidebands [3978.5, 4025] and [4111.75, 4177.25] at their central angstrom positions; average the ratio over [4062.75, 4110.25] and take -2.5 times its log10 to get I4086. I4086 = 0.16 mag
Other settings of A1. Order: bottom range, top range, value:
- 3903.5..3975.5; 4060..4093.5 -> 1.21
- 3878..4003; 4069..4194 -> 1.25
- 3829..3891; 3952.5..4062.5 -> 1.30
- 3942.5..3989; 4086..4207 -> 1.25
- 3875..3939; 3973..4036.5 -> 1.35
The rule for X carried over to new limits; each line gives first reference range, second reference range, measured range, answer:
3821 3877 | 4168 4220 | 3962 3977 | 3.4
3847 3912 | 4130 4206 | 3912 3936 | 2.2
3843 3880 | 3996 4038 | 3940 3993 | 8.2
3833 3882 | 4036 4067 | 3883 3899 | 2.8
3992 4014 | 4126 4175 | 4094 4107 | 2.4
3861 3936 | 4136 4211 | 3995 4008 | -2.5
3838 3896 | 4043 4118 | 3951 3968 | 1.2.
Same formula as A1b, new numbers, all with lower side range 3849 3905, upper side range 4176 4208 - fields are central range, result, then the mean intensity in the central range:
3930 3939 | 2.59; 6.72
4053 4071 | -0.97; 10.6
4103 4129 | 1.02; 9.86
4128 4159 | -2.67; 11.3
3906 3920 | -0.84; 9.89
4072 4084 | 0.11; 10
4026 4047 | -3.30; 11.5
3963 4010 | -1.40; 9.97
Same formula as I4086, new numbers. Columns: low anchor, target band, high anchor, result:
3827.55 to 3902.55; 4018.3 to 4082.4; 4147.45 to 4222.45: -0.12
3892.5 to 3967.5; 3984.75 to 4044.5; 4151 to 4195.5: -0.20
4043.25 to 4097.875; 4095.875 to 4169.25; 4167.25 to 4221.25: -0.02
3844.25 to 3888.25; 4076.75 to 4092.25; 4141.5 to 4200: 0.06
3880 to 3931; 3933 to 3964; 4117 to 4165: 0.03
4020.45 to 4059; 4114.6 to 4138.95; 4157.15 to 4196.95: 0.01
